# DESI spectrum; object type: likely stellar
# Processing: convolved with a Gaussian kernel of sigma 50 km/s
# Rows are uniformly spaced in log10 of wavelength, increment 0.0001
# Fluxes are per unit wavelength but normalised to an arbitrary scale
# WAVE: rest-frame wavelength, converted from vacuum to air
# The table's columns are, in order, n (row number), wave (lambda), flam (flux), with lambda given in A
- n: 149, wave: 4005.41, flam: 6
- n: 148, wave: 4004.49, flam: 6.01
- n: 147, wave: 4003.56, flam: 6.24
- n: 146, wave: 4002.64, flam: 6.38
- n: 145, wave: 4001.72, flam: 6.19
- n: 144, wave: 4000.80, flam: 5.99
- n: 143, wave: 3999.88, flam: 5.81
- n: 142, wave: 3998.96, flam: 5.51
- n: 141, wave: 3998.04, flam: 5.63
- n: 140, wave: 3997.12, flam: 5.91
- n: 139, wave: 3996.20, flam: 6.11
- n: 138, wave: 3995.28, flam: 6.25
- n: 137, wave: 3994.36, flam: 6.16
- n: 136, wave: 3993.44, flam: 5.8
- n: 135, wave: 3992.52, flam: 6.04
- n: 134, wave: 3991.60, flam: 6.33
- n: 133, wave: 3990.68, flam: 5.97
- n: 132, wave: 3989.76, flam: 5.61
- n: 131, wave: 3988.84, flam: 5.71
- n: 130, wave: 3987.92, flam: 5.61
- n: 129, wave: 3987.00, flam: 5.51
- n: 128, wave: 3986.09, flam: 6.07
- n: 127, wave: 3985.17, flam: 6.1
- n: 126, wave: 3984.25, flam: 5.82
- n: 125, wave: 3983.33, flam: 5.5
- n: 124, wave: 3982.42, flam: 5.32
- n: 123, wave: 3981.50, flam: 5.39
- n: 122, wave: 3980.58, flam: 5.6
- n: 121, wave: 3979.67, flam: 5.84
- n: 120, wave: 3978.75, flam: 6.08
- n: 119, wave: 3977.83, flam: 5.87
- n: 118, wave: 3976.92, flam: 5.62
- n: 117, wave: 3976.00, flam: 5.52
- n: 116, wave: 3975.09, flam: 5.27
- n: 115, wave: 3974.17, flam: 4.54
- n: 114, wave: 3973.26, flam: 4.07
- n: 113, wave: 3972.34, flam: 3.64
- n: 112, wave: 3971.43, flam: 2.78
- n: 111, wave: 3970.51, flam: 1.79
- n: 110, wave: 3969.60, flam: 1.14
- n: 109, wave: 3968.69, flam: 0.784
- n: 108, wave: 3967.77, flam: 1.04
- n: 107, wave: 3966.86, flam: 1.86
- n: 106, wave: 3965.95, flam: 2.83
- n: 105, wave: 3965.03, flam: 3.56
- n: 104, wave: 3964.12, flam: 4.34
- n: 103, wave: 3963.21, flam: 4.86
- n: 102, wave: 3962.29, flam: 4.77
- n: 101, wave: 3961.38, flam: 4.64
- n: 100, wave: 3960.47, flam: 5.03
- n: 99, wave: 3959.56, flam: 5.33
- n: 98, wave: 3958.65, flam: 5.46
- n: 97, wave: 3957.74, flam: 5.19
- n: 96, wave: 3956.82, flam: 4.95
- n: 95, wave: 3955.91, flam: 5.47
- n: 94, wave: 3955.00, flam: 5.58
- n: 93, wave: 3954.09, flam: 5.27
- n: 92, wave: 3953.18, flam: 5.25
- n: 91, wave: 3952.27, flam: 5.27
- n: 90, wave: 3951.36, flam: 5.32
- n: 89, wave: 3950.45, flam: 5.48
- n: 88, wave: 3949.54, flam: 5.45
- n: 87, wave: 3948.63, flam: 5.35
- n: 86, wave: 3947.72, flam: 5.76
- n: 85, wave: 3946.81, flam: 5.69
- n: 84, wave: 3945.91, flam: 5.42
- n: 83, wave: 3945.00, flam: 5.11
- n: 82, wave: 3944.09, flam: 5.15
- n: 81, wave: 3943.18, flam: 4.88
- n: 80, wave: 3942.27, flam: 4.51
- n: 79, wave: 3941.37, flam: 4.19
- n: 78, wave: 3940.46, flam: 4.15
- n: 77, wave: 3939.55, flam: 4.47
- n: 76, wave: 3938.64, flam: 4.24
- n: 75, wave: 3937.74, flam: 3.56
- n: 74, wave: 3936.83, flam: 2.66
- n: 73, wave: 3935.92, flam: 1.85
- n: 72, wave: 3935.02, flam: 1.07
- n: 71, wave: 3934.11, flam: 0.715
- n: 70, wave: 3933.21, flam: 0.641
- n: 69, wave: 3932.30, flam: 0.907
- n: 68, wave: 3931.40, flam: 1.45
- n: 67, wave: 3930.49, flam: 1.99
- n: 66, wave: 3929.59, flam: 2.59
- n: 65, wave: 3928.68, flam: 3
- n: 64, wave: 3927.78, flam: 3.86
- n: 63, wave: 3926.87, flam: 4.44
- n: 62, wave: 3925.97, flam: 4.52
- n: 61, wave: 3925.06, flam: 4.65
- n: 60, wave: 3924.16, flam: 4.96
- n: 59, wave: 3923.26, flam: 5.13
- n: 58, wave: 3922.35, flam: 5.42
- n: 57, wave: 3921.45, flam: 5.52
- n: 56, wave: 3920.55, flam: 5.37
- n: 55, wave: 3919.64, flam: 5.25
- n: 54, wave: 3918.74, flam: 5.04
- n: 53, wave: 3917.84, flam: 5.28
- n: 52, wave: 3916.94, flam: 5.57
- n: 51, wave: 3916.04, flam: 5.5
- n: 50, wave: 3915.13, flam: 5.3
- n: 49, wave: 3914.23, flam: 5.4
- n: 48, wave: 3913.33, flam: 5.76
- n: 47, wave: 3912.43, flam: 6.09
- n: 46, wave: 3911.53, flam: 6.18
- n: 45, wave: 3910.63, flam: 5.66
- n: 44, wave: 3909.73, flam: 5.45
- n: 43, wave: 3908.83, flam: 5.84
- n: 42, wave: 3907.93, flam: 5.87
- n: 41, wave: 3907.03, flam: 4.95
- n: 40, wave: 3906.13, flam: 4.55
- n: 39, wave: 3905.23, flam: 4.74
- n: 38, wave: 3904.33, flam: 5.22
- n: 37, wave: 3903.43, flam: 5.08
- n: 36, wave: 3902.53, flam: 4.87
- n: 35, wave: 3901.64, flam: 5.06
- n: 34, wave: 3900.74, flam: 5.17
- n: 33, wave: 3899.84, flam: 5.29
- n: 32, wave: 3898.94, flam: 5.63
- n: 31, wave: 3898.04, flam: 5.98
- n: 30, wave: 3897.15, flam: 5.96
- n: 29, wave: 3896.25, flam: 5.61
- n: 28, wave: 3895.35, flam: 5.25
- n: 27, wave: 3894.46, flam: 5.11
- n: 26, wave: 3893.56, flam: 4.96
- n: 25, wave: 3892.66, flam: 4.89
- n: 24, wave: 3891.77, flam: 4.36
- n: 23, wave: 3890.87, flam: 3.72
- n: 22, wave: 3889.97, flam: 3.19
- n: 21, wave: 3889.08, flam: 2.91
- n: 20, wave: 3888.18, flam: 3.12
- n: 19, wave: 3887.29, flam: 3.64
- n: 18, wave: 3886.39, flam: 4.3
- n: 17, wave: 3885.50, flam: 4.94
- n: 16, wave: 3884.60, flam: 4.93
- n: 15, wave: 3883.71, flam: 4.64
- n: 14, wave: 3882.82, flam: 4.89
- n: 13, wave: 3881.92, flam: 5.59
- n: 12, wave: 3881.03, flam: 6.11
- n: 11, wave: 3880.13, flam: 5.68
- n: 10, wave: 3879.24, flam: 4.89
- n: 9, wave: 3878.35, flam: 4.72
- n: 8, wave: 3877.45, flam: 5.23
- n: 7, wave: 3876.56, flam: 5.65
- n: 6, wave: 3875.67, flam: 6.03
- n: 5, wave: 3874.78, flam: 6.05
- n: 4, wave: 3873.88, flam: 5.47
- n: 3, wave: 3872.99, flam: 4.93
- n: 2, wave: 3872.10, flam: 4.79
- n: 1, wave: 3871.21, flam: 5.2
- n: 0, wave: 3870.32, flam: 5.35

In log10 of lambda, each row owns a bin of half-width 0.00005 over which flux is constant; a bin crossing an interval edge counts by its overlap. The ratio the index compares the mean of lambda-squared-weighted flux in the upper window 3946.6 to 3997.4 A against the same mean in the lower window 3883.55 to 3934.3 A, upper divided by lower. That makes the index 1.11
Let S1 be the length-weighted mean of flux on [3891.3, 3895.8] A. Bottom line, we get 4.91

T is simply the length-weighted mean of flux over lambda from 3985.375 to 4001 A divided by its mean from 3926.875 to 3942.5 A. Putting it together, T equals 2.2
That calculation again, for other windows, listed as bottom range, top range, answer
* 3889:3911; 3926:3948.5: 0.69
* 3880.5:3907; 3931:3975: 0.81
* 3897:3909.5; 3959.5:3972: 0.59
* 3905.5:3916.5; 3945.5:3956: 0.98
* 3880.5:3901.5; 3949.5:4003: 1.05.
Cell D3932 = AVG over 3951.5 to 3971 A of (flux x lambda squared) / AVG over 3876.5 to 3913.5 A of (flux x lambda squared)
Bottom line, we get 0.83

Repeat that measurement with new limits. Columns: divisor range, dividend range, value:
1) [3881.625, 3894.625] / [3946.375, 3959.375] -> 1.29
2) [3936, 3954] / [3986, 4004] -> 1.27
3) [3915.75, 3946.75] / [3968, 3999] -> 1.34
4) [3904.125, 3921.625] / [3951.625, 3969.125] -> 0.81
